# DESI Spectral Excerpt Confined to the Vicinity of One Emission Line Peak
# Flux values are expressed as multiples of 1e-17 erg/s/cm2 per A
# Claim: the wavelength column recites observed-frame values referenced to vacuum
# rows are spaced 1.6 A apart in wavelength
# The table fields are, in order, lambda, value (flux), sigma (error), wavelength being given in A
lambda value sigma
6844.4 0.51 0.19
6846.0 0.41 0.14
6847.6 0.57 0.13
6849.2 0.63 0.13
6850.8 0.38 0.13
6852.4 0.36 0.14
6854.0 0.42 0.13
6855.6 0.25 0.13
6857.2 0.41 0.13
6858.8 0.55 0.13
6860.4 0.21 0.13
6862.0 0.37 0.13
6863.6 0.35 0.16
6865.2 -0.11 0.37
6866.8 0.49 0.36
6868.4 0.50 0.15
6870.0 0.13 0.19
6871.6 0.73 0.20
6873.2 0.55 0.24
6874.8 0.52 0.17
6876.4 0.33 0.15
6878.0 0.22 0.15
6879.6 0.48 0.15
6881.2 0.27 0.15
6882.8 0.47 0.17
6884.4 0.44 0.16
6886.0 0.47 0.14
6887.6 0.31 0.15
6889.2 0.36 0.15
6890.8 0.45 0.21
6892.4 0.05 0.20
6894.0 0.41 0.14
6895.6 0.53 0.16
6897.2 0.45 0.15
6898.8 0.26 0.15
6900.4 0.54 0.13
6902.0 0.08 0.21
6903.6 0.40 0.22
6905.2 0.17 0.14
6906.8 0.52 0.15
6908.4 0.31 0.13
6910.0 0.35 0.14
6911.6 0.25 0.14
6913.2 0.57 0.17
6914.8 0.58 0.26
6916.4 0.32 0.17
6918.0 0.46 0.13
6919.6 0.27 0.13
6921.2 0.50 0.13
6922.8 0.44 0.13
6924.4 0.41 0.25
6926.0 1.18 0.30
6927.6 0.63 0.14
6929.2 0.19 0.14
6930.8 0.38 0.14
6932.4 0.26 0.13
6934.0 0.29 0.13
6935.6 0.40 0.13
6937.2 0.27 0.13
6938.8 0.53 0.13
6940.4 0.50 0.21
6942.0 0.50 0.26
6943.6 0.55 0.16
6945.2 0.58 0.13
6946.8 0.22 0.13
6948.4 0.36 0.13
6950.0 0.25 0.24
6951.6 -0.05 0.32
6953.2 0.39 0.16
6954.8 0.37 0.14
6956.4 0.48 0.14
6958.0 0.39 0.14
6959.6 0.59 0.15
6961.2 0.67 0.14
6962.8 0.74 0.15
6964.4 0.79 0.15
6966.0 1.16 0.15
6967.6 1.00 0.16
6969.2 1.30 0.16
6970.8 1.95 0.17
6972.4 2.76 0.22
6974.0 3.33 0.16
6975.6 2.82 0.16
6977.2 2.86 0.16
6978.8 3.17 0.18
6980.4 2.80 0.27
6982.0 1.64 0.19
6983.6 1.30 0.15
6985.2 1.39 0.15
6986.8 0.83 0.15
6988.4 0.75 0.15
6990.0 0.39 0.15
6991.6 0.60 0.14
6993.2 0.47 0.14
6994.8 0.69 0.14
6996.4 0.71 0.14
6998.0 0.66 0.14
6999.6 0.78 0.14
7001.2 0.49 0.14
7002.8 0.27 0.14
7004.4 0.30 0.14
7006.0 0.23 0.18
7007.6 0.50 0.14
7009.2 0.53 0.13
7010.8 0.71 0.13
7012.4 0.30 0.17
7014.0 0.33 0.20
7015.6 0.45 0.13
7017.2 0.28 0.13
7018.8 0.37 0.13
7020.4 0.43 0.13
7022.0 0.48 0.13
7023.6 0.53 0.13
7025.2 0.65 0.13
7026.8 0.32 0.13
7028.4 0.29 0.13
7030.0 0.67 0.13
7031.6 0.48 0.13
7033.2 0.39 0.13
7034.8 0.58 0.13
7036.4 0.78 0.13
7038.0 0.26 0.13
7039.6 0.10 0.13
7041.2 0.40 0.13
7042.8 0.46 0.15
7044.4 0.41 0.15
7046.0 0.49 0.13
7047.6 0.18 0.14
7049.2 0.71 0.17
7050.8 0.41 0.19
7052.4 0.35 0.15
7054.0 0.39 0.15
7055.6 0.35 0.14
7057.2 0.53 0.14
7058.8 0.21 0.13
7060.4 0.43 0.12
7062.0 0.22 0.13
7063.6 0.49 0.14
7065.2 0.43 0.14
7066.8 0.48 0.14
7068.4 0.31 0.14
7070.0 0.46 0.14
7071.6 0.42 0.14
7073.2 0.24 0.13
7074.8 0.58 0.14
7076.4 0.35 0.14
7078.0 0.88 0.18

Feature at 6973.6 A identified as [O II] 3727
